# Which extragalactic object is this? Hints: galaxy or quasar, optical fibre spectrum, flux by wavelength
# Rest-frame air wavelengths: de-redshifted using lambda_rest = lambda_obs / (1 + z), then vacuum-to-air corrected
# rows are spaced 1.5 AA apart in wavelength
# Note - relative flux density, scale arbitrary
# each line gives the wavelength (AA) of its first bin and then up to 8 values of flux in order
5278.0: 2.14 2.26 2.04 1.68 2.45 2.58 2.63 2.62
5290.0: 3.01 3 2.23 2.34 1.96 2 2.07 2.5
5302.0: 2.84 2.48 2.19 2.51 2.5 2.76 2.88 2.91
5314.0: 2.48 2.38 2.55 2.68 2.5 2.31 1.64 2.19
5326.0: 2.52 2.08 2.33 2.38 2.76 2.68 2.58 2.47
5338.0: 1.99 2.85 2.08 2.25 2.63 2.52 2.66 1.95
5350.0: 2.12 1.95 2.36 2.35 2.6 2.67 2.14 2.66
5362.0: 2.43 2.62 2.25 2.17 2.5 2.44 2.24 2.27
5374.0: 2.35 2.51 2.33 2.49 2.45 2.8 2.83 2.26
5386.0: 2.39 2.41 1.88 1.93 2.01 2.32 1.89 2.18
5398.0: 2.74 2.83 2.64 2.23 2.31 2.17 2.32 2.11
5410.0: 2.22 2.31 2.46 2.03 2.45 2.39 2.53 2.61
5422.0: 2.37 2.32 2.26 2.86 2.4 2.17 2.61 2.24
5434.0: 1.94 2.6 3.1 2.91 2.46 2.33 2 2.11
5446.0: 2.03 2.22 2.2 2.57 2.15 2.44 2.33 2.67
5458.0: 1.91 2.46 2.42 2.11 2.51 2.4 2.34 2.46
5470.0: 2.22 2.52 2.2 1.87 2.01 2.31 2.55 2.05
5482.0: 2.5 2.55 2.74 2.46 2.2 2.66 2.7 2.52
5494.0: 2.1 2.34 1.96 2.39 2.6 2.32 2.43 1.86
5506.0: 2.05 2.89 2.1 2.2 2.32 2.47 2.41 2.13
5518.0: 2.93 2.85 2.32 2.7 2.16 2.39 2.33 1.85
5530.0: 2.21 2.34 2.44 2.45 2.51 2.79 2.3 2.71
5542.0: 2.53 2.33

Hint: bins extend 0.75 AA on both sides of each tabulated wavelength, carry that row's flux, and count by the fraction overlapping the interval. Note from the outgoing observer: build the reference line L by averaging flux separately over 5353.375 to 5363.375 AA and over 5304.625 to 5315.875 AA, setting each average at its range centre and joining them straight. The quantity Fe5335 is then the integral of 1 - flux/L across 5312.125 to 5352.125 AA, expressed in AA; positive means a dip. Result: 2.5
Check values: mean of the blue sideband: 2.6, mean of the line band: 2.38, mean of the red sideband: 2.48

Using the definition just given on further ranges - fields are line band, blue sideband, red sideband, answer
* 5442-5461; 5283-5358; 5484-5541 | 1.14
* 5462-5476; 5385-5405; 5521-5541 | 0.38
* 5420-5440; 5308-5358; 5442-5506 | -1.18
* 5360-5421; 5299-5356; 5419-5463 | 0.90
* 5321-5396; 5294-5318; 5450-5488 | 2.34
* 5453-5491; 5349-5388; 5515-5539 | 0.85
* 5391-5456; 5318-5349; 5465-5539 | 0.52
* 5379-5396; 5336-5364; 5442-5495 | 0.54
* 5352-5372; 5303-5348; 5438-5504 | 0.14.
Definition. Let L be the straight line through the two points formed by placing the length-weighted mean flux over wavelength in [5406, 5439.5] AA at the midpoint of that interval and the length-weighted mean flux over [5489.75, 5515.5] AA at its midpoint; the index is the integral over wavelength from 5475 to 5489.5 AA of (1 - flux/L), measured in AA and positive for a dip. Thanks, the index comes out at -0.1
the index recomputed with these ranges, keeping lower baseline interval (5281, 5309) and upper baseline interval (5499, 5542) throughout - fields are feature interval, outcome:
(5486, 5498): 0.2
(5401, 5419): 0.8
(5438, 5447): 0.4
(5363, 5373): 0.2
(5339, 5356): 0.5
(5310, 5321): -1.0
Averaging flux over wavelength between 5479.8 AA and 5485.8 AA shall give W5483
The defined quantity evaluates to 2.46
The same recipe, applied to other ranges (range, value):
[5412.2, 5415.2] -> 2.25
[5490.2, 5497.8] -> 2.33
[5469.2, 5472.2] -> 2.37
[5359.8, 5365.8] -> 2.49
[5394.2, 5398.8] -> 2.28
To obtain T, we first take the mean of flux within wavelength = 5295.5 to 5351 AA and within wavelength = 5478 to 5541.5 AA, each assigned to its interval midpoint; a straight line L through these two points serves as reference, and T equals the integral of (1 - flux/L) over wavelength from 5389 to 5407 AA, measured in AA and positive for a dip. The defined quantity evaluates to 0.9 AA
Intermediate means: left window 2.41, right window 2.4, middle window 2.28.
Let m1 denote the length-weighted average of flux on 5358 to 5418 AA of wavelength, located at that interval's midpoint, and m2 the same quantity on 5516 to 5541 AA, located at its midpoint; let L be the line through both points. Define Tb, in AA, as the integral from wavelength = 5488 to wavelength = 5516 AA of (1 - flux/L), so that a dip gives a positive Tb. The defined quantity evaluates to 0.9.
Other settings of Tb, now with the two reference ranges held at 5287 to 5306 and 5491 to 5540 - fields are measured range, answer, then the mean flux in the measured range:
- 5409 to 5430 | 0.18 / 2.38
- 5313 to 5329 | 0.62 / 2.34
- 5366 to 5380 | 0.26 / 2.37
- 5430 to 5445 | -0.21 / 2.43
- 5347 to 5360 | 0.69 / 2.3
